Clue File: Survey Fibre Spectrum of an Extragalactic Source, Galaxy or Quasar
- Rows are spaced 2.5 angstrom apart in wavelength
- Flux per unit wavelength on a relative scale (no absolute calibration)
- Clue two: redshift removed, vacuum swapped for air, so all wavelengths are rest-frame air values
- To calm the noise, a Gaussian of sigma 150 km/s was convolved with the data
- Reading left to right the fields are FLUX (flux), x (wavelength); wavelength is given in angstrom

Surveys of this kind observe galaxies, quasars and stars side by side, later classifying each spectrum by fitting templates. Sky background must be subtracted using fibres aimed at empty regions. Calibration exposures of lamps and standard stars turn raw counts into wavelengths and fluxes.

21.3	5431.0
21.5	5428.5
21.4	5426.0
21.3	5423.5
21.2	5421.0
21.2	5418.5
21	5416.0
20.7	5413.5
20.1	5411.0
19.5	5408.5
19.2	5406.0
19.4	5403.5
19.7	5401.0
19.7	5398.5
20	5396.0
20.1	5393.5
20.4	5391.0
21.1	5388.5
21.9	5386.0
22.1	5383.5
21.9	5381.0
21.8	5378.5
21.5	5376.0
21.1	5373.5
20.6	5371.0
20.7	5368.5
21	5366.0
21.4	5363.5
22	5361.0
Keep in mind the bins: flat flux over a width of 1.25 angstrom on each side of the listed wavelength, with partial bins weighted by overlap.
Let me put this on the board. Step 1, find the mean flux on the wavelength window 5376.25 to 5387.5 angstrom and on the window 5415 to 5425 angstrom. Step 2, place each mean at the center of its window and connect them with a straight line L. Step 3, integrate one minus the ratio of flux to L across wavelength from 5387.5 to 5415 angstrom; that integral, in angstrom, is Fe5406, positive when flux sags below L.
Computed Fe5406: 2.0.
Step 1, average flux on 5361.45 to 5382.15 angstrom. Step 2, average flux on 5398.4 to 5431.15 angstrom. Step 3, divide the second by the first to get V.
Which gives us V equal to 1.0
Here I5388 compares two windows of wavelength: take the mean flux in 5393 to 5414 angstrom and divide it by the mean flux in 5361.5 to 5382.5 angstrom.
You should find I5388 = 0.93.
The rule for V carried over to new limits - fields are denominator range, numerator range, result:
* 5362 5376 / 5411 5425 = 1.00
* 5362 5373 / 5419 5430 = 1.02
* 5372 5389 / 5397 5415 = 0.91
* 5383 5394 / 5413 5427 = 1.00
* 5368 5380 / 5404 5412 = 0.92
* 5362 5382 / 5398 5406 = 0.92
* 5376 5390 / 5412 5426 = 0.97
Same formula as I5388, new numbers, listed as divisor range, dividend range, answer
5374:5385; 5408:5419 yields 0.94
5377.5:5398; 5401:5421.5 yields 0.96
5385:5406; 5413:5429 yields 1.05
